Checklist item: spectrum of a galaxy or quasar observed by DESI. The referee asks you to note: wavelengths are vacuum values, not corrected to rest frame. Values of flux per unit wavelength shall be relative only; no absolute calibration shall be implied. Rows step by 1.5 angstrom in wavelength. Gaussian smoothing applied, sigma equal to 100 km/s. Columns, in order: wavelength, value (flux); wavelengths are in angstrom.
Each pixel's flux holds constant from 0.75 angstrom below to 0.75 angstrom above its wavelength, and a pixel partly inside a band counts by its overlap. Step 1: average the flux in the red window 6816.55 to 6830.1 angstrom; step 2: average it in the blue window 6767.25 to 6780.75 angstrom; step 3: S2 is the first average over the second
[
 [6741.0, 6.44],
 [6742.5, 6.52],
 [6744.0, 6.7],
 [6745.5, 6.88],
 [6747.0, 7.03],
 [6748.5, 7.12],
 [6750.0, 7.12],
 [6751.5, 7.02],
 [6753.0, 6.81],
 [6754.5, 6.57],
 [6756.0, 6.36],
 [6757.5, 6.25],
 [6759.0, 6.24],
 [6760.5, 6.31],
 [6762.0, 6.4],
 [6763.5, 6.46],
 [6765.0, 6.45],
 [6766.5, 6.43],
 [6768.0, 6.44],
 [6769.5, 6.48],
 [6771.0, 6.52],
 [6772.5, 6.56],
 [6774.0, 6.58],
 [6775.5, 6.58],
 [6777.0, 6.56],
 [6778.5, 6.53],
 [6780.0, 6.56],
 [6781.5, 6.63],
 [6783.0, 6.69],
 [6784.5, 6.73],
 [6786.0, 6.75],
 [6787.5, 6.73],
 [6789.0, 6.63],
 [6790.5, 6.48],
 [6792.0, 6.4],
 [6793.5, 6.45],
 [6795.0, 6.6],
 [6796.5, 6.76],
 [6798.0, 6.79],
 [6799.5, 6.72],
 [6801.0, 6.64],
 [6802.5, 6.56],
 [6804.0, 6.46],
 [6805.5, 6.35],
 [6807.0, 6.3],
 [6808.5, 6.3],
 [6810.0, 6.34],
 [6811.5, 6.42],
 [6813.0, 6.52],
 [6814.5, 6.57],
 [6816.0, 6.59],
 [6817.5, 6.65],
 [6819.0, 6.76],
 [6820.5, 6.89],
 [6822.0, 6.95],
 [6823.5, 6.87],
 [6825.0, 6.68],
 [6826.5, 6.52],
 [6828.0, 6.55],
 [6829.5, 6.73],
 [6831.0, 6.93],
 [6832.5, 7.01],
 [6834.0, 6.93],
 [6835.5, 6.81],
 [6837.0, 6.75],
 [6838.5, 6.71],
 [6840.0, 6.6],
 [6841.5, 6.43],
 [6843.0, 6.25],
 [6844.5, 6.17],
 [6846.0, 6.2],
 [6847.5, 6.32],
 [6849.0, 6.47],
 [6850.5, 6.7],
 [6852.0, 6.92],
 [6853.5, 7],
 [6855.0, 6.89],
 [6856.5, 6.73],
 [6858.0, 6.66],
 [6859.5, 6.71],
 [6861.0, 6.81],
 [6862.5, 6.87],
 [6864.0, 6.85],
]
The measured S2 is 1.0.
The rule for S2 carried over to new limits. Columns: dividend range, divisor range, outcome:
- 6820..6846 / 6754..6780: 1.03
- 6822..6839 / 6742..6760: 1.01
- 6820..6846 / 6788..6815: 1.02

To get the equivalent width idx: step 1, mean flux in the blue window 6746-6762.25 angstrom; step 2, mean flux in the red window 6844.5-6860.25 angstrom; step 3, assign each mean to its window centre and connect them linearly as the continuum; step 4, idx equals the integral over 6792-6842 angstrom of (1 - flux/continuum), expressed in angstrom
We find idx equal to 0.1 angstrom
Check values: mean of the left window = 6.67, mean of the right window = 6.64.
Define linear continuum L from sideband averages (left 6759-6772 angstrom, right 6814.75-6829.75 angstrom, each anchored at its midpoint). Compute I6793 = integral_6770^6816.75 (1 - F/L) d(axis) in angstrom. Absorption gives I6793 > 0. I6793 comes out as 0.1 angstrom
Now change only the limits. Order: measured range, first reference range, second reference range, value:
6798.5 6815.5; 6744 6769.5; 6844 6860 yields 0.4 angstrom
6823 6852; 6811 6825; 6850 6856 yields 0.8 angstrom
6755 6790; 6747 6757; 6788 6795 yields 0.8 angstrom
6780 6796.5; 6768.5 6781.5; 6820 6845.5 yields -0.1 angstrom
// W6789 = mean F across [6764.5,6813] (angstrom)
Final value 6.54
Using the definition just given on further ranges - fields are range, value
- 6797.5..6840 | 6.65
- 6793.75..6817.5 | 6.53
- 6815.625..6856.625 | 6.68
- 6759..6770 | 6.41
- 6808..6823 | 6.61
